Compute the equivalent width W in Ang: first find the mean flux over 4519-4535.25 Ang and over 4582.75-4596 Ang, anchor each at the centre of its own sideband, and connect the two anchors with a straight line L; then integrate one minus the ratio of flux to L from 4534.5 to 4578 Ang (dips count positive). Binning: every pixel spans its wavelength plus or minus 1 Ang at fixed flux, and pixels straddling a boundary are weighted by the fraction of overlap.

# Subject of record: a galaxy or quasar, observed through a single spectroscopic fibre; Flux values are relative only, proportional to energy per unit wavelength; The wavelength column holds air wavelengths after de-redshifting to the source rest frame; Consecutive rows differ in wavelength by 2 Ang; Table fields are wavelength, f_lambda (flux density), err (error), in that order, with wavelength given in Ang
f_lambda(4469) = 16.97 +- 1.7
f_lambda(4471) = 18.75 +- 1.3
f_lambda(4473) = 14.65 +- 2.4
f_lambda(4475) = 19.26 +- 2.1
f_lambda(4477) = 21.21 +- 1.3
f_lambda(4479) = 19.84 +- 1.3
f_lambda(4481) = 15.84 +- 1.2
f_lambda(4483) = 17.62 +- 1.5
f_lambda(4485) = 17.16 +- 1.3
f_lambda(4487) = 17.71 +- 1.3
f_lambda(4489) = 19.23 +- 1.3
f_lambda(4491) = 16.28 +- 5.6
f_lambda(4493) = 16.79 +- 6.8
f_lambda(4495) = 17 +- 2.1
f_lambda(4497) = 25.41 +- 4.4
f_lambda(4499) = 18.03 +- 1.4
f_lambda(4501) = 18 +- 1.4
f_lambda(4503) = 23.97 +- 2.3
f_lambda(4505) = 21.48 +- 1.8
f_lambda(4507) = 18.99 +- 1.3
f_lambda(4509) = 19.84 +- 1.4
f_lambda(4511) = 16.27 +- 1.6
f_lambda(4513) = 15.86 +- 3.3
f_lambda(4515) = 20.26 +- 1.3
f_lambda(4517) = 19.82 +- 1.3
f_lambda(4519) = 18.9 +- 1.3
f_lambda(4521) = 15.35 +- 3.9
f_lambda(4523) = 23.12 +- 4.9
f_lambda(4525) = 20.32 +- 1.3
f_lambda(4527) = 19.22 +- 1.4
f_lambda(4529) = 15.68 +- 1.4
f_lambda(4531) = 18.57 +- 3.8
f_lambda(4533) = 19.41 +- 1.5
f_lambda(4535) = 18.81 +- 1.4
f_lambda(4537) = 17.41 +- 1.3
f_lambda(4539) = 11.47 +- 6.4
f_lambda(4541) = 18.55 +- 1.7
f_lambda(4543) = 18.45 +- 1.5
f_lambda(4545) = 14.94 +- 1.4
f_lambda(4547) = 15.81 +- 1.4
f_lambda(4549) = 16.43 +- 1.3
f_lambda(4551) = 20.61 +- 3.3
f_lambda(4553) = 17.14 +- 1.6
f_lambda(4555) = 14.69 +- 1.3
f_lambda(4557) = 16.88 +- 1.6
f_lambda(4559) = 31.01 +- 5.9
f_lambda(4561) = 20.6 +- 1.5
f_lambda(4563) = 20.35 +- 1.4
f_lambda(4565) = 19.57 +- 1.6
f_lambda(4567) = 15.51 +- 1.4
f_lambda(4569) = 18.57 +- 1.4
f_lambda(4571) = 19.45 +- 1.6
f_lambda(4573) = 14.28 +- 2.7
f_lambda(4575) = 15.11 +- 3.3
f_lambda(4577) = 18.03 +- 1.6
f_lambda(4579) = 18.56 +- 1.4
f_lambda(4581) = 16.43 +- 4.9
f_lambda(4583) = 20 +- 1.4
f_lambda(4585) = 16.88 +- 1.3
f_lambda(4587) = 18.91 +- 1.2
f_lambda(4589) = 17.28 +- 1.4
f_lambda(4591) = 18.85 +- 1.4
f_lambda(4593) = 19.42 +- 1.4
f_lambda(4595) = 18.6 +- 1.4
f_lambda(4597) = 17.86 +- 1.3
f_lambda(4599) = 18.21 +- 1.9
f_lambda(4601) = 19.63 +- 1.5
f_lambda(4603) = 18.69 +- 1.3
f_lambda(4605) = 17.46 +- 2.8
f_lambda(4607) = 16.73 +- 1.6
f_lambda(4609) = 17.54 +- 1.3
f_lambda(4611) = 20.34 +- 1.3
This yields 1.80 Ang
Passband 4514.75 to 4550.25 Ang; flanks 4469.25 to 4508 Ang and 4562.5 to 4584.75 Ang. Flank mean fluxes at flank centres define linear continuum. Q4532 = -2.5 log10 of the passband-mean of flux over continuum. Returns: 0.02 mag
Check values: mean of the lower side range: 18.8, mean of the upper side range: 17.7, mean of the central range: 17.9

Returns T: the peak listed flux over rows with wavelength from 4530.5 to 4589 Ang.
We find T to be 31.01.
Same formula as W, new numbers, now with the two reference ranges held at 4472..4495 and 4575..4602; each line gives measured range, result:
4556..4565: -1.9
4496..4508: -2.1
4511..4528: -1.0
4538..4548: 1.2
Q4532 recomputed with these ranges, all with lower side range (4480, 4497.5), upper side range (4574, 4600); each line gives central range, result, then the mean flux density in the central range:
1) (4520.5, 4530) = -0.057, 18.9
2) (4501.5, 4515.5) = -0.088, 19.4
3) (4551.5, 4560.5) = -0.116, 20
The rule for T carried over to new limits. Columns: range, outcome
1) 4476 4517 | 25.41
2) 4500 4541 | 23.97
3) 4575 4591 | 20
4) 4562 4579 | 20.35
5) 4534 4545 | 18.81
